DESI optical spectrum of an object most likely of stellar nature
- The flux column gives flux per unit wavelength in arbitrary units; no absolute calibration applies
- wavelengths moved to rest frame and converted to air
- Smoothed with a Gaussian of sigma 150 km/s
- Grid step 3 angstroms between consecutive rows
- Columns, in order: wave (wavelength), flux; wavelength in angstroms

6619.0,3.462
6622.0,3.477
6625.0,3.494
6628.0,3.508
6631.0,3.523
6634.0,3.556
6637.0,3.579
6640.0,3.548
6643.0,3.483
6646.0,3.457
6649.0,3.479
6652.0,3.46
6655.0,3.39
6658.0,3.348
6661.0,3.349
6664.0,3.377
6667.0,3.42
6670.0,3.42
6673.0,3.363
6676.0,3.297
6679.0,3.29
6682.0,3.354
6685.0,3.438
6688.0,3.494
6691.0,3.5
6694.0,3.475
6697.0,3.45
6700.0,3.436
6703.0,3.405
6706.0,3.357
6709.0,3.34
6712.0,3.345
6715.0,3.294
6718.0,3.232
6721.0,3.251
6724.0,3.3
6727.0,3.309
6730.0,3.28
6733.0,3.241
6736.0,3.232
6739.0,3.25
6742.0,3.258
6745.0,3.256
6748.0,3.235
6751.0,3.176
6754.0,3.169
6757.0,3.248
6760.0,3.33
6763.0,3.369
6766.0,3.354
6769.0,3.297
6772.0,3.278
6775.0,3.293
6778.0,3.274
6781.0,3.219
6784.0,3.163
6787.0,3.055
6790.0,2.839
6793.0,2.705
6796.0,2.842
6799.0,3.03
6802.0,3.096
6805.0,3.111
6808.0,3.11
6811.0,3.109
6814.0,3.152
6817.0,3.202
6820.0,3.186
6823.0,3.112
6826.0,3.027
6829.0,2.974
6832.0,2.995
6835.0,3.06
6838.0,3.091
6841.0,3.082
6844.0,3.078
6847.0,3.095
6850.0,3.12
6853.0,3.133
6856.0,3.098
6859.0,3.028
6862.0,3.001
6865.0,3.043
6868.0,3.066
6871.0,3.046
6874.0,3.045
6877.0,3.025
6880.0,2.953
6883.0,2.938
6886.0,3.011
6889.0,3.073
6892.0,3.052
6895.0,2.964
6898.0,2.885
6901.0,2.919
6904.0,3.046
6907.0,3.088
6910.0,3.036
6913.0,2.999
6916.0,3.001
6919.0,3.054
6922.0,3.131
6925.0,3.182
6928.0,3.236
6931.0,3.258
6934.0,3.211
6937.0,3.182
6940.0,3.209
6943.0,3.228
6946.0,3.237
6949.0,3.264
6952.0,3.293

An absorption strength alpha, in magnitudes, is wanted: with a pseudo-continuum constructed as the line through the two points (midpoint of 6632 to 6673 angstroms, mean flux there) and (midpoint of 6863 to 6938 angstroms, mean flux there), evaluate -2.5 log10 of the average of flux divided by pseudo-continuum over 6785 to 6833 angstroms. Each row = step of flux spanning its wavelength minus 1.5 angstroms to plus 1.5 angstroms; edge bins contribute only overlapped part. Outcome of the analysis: 0.06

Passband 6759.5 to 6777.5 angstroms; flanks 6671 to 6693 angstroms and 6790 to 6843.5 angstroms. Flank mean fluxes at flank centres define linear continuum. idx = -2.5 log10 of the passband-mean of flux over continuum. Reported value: -0.05 mag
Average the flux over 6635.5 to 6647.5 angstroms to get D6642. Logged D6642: 3.52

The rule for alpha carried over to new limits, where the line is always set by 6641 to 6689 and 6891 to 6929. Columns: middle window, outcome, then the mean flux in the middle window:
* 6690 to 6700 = -0.035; 3.47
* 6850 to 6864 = 0.018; 3.07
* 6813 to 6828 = 0.015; 3.13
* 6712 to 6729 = 0.012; 3.28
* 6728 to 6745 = 0.014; 3.25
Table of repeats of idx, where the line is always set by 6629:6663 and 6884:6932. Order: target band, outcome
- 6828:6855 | 0.03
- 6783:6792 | 0.09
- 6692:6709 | -0.01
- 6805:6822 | 0.02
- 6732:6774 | 0.01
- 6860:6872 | 0.03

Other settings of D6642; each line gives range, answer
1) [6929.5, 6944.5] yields 3.22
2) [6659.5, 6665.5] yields 3.36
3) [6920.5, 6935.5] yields 3.2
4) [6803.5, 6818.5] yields 3.14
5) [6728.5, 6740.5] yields 3.25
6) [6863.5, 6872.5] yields 3.05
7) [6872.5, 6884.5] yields 2.99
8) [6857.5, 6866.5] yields 3.02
